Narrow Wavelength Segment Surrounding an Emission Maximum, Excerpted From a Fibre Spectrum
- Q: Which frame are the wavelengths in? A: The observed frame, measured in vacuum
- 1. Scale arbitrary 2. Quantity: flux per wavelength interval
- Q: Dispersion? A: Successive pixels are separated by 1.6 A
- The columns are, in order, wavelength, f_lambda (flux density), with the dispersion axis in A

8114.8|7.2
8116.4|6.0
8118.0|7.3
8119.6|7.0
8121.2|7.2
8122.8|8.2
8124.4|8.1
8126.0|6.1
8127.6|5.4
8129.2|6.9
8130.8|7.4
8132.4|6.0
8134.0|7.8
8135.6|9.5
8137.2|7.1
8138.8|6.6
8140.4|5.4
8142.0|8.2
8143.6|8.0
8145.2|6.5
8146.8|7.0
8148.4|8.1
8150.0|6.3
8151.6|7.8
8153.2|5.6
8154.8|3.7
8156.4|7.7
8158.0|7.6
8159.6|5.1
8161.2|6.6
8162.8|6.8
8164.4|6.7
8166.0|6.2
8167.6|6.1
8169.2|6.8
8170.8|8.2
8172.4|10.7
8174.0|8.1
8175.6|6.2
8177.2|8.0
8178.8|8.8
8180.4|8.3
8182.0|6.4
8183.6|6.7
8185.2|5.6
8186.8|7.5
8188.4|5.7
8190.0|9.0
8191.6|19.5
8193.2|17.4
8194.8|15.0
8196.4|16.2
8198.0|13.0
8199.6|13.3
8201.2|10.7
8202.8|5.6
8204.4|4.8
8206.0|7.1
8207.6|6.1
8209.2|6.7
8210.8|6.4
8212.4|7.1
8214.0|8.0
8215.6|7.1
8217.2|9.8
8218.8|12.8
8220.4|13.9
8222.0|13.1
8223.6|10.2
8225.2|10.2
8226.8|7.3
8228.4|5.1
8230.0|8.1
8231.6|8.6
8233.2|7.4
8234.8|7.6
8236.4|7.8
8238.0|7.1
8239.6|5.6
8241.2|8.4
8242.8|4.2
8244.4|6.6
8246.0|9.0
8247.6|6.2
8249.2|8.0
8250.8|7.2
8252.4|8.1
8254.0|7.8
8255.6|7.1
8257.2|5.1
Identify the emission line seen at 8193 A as H-alpha 6563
